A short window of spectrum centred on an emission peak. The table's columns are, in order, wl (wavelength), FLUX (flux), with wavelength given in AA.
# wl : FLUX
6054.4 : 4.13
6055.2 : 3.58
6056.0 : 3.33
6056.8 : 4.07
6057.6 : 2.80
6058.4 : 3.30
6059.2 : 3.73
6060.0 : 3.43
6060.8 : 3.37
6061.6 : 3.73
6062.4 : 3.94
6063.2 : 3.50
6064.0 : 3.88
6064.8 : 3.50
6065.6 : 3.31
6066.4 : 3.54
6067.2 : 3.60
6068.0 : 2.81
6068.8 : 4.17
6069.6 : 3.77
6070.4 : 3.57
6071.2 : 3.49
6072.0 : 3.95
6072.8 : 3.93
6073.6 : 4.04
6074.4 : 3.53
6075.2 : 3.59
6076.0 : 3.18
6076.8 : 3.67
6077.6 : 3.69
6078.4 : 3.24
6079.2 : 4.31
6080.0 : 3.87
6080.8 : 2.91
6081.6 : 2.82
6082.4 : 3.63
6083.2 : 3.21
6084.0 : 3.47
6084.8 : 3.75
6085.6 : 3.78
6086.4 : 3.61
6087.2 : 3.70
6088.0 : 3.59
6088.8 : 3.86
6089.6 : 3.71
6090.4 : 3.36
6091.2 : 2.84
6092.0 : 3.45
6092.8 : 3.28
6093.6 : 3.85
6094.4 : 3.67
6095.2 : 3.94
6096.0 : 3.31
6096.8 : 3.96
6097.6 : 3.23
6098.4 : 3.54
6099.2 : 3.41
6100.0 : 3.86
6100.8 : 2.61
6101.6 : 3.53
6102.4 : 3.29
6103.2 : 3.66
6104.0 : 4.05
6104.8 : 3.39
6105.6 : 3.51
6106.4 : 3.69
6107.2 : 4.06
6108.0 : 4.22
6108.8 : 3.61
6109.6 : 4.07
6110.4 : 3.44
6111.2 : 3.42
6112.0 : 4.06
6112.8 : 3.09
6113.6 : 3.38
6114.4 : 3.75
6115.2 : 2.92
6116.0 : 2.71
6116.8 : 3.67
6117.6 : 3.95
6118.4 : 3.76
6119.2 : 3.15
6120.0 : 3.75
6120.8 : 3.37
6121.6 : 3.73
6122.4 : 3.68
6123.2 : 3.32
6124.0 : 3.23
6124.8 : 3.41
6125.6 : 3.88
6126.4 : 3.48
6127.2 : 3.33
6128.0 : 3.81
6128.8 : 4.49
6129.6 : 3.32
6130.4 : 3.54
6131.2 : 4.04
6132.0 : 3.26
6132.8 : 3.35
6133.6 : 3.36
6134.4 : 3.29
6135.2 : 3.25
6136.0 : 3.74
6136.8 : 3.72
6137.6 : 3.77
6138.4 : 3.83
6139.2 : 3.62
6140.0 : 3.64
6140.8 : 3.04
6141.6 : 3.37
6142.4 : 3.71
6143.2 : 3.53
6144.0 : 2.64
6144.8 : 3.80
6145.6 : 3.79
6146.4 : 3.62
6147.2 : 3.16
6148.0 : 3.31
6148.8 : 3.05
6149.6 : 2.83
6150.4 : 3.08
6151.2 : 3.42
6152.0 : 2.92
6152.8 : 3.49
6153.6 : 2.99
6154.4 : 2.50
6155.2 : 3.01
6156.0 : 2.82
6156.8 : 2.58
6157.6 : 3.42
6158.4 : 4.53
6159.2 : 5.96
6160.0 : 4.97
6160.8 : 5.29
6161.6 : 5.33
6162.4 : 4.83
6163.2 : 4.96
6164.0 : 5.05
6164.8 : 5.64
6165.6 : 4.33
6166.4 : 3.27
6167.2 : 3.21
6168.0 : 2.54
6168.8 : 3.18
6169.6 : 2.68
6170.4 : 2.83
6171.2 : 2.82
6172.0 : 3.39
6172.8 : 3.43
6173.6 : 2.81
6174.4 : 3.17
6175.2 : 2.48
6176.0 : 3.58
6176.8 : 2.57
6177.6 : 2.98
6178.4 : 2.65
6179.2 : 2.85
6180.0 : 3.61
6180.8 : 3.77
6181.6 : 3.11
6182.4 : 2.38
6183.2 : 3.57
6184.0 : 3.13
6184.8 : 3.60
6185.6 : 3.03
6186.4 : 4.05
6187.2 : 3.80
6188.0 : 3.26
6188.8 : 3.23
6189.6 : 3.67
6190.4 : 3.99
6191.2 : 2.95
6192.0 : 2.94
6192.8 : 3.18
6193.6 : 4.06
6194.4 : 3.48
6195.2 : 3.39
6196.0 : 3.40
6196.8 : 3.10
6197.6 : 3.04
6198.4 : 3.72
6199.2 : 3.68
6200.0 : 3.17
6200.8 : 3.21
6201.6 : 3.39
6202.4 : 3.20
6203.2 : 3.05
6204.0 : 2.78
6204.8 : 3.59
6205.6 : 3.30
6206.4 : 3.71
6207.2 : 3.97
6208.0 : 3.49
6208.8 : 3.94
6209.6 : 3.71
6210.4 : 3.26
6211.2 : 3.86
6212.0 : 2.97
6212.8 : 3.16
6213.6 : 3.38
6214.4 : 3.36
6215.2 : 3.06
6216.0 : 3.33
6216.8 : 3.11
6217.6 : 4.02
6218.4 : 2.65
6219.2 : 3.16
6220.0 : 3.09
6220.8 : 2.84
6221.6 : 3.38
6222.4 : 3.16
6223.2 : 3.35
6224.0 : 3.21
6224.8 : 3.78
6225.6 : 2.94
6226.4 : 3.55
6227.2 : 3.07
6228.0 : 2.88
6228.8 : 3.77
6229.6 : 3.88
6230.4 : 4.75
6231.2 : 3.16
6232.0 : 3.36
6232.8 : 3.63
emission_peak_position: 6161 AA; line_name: H-beta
